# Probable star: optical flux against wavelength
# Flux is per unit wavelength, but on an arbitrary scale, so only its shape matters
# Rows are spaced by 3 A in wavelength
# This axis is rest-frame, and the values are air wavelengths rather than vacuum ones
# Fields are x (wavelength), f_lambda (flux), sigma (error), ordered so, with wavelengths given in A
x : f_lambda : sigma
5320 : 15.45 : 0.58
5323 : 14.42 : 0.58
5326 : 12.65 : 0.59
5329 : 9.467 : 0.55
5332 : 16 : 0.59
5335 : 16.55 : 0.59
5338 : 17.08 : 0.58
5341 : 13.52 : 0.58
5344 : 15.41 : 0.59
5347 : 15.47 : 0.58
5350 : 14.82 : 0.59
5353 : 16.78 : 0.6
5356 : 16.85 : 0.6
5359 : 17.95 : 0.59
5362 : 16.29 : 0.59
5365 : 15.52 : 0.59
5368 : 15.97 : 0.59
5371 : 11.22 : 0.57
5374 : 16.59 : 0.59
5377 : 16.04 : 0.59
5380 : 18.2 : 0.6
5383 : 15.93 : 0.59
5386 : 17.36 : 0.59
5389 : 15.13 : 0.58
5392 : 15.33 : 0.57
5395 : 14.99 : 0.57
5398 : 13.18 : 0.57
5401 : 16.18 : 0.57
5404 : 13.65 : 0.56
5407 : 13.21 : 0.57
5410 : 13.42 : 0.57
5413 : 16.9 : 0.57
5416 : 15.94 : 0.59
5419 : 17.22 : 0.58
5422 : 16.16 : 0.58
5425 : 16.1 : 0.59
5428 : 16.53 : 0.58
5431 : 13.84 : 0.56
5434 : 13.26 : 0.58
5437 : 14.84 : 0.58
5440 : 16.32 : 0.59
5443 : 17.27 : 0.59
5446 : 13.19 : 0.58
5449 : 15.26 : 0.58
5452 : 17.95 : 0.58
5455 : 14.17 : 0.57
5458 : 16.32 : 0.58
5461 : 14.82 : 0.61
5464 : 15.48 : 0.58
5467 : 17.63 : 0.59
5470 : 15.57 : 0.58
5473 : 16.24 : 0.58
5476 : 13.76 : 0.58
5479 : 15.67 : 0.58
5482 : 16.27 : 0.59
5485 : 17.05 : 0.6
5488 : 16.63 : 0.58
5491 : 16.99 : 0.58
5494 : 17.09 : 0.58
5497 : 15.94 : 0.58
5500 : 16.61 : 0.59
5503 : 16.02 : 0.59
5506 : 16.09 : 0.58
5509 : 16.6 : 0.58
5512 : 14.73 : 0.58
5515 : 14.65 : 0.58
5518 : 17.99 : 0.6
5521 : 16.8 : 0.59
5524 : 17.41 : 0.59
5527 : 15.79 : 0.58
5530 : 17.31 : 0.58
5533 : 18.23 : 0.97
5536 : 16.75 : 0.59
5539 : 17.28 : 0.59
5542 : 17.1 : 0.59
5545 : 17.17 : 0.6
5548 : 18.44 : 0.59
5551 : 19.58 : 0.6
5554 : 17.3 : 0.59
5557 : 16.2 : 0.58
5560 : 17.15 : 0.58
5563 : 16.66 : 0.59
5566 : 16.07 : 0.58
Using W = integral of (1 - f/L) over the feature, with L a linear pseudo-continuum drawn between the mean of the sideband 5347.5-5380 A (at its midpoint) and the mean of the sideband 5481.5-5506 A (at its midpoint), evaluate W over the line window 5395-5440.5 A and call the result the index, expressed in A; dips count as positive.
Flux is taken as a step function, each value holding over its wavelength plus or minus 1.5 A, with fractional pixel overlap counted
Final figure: 3.1 A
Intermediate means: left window 15.9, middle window 15.1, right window 16.6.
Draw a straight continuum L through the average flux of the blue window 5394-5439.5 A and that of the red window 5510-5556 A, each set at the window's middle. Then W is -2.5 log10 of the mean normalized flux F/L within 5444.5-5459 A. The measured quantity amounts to 0.02 mag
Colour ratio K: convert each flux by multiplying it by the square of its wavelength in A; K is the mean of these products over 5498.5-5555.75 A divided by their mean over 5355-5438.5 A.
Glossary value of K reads 1.1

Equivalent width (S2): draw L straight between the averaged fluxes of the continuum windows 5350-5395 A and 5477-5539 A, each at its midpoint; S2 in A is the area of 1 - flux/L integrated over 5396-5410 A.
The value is 1.8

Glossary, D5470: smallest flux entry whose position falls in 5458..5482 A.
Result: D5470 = 13.76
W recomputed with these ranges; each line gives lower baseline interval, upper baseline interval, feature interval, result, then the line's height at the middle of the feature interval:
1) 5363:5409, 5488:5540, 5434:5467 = 0.025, 15.9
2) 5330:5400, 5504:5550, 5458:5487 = 0.040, 16.5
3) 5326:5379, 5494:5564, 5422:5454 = 0.042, 16.1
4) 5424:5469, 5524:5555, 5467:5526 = 0.022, 16.6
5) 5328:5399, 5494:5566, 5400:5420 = 0.054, 15.9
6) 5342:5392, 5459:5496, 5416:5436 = 0.033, 16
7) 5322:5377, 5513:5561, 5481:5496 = -0.009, 16.7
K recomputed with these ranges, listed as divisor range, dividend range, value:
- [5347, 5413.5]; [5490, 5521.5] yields 1.10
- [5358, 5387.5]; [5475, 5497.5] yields 1.05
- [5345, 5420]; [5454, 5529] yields 1.08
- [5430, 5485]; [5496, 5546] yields 1.10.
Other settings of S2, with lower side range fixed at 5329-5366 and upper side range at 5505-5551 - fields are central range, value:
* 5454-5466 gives 0.8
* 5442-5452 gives 0.5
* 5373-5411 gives 1.7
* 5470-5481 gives 0.8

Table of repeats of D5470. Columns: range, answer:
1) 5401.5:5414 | 13.21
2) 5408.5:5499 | 13.19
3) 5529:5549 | 16.75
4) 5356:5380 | 11.22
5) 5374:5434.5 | 13.18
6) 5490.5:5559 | 14.65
